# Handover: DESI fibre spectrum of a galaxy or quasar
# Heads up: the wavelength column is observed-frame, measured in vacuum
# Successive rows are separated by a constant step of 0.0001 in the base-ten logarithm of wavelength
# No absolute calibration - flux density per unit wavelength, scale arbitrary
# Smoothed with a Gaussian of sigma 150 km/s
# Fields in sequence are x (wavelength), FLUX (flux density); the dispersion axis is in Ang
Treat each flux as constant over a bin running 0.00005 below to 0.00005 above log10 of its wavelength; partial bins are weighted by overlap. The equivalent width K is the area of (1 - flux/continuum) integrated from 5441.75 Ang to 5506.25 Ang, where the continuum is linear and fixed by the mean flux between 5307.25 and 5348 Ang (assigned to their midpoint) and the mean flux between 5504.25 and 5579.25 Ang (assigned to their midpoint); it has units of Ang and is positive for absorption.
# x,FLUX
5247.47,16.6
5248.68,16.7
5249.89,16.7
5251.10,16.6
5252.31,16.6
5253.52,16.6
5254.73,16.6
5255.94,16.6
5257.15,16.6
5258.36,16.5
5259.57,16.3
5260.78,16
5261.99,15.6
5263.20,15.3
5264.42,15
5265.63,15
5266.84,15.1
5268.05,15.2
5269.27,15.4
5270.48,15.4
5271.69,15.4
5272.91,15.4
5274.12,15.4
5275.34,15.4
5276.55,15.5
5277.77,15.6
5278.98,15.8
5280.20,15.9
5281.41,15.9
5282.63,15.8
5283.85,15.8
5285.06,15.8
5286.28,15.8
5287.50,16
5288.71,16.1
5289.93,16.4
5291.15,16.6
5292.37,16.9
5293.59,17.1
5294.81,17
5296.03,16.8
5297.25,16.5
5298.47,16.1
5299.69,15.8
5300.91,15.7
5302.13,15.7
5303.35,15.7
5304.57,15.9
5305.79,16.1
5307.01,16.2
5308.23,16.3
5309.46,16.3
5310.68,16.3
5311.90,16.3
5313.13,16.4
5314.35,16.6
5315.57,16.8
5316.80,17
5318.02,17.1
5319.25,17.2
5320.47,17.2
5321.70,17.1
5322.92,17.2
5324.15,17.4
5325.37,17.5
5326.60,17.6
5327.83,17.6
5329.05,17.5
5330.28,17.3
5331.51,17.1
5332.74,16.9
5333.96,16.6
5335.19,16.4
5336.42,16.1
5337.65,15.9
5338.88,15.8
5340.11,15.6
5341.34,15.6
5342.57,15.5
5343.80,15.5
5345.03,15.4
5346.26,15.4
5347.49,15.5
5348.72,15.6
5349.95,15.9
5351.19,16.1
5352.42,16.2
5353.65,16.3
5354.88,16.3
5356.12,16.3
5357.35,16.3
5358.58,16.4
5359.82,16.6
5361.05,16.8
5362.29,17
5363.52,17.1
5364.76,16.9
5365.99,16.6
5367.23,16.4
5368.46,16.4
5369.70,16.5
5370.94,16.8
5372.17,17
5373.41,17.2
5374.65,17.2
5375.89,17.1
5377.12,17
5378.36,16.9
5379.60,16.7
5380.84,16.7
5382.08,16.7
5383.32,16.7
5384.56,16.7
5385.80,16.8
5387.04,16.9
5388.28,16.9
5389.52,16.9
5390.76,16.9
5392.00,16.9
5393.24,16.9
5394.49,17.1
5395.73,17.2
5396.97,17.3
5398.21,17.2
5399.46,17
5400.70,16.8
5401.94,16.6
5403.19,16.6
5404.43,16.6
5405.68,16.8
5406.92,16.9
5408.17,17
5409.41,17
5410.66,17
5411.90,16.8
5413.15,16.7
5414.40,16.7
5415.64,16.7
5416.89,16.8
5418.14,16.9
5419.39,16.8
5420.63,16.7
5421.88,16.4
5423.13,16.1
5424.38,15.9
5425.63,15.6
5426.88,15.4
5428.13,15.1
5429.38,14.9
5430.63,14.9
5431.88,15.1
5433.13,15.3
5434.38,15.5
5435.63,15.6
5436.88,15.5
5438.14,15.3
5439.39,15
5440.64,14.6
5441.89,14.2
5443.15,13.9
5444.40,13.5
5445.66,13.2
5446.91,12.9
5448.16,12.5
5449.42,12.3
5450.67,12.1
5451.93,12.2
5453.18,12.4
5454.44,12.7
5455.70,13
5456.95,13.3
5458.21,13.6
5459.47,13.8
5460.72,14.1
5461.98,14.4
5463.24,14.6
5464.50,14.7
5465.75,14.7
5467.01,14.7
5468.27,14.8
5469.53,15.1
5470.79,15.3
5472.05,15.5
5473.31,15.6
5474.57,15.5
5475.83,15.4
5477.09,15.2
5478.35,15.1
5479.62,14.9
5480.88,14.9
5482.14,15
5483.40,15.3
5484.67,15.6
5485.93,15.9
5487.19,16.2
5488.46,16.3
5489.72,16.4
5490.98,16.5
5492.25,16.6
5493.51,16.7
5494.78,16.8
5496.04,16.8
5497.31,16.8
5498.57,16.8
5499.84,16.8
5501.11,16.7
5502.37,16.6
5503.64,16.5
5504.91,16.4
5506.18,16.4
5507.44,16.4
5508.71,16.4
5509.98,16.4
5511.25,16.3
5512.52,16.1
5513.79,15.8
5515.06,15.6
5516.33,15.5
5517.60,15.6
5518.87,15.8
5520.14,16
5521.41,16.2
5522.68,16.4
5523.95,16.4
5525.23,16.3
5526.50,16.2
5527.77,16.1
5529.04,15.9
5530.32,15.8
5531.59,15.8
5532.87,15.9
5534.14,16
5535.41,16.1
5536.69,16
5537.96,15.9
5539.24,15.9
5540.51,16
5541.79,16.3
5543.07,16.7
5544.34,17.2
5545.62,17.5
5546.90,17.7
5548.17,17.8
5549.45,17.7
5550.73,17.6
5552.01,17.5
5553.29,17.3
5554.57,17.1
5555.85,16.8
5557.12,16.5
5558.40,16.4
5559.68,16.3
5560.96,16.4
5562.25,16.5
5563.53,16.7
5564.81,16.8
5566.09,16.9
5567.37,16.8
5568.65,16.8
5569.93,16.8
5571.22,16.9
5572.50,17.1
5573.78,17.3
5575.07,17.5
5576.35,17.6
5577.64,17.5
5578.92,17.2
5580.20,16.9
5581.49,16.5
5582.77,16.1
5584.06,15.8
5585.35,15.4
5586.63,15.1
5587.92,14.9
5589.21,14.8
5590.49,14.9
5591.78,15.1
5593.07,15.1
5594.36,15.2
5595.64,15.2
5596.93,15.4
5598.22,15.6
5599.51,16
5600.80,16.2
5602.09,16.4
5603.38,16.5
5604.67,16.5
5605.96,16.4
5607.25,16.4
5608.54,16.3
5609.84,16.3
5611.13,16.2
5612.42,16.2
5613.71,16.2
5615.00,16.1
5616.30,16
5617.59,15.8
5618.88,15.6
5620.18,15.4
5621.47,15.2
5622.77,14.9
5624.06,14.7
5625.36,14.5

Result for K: 6.3 Ang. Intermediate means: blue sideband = 16.5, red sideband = 16.6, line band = 14.9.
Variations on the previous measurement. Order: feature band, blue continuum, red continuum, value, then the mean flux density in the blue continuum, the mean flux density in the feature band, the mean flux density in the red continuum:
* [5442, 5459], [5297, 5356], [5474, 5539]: 3.4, 16.4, 12.9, 16.1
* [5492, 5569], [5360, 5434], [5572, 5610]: -1.1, 16.6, 16.5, 16.1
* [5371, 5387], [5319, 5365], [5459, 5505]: -0.6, 16.5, 16.9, 15.6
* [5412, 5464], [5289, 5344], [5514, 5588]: 5.7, 16.5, 14.7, 16.5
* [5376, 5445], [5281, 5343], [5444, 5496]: -4.2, 16.5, 16.3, 14.7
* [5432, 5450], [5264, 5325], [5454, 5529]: 1.7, 16.1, 14.3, 15.6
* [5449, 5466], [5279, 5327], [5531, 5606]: 3.1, 16.4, 13.4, 16.4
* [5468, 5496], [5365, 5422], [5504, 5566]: 1.5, 16.8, 15.7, 16.4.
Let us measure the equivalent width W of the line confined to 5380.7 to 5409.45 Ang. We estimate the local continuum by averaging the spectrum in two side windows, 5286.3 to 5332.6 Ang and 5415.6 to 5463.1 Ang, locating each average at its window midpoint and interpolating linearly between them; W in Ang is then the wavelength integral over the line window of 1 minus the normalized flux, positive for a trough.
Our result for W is -3.0 Ang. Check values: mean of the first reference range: 16.7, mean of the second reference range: 14.6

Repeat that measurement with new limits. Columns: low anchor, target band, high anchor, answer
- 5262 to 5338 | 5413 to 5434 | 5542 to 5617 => 0.5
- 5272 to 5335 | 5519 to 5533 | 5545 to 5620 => 0.3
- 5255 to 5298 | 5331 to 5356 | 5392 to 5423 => 0.6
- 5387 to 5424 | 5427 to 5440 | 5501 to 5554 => 1.2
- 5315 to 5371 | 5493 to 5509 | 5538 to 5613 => -0.1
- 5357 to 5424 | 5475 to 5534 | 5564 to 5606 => 1.4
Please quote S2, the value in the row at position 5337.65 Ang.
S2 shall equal 15.9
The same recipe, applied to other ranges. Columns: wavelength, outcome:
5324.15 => 17.4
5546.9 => 17.7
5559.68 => 16.3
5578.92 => 17.2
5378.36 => 16.9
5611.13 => 16.2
